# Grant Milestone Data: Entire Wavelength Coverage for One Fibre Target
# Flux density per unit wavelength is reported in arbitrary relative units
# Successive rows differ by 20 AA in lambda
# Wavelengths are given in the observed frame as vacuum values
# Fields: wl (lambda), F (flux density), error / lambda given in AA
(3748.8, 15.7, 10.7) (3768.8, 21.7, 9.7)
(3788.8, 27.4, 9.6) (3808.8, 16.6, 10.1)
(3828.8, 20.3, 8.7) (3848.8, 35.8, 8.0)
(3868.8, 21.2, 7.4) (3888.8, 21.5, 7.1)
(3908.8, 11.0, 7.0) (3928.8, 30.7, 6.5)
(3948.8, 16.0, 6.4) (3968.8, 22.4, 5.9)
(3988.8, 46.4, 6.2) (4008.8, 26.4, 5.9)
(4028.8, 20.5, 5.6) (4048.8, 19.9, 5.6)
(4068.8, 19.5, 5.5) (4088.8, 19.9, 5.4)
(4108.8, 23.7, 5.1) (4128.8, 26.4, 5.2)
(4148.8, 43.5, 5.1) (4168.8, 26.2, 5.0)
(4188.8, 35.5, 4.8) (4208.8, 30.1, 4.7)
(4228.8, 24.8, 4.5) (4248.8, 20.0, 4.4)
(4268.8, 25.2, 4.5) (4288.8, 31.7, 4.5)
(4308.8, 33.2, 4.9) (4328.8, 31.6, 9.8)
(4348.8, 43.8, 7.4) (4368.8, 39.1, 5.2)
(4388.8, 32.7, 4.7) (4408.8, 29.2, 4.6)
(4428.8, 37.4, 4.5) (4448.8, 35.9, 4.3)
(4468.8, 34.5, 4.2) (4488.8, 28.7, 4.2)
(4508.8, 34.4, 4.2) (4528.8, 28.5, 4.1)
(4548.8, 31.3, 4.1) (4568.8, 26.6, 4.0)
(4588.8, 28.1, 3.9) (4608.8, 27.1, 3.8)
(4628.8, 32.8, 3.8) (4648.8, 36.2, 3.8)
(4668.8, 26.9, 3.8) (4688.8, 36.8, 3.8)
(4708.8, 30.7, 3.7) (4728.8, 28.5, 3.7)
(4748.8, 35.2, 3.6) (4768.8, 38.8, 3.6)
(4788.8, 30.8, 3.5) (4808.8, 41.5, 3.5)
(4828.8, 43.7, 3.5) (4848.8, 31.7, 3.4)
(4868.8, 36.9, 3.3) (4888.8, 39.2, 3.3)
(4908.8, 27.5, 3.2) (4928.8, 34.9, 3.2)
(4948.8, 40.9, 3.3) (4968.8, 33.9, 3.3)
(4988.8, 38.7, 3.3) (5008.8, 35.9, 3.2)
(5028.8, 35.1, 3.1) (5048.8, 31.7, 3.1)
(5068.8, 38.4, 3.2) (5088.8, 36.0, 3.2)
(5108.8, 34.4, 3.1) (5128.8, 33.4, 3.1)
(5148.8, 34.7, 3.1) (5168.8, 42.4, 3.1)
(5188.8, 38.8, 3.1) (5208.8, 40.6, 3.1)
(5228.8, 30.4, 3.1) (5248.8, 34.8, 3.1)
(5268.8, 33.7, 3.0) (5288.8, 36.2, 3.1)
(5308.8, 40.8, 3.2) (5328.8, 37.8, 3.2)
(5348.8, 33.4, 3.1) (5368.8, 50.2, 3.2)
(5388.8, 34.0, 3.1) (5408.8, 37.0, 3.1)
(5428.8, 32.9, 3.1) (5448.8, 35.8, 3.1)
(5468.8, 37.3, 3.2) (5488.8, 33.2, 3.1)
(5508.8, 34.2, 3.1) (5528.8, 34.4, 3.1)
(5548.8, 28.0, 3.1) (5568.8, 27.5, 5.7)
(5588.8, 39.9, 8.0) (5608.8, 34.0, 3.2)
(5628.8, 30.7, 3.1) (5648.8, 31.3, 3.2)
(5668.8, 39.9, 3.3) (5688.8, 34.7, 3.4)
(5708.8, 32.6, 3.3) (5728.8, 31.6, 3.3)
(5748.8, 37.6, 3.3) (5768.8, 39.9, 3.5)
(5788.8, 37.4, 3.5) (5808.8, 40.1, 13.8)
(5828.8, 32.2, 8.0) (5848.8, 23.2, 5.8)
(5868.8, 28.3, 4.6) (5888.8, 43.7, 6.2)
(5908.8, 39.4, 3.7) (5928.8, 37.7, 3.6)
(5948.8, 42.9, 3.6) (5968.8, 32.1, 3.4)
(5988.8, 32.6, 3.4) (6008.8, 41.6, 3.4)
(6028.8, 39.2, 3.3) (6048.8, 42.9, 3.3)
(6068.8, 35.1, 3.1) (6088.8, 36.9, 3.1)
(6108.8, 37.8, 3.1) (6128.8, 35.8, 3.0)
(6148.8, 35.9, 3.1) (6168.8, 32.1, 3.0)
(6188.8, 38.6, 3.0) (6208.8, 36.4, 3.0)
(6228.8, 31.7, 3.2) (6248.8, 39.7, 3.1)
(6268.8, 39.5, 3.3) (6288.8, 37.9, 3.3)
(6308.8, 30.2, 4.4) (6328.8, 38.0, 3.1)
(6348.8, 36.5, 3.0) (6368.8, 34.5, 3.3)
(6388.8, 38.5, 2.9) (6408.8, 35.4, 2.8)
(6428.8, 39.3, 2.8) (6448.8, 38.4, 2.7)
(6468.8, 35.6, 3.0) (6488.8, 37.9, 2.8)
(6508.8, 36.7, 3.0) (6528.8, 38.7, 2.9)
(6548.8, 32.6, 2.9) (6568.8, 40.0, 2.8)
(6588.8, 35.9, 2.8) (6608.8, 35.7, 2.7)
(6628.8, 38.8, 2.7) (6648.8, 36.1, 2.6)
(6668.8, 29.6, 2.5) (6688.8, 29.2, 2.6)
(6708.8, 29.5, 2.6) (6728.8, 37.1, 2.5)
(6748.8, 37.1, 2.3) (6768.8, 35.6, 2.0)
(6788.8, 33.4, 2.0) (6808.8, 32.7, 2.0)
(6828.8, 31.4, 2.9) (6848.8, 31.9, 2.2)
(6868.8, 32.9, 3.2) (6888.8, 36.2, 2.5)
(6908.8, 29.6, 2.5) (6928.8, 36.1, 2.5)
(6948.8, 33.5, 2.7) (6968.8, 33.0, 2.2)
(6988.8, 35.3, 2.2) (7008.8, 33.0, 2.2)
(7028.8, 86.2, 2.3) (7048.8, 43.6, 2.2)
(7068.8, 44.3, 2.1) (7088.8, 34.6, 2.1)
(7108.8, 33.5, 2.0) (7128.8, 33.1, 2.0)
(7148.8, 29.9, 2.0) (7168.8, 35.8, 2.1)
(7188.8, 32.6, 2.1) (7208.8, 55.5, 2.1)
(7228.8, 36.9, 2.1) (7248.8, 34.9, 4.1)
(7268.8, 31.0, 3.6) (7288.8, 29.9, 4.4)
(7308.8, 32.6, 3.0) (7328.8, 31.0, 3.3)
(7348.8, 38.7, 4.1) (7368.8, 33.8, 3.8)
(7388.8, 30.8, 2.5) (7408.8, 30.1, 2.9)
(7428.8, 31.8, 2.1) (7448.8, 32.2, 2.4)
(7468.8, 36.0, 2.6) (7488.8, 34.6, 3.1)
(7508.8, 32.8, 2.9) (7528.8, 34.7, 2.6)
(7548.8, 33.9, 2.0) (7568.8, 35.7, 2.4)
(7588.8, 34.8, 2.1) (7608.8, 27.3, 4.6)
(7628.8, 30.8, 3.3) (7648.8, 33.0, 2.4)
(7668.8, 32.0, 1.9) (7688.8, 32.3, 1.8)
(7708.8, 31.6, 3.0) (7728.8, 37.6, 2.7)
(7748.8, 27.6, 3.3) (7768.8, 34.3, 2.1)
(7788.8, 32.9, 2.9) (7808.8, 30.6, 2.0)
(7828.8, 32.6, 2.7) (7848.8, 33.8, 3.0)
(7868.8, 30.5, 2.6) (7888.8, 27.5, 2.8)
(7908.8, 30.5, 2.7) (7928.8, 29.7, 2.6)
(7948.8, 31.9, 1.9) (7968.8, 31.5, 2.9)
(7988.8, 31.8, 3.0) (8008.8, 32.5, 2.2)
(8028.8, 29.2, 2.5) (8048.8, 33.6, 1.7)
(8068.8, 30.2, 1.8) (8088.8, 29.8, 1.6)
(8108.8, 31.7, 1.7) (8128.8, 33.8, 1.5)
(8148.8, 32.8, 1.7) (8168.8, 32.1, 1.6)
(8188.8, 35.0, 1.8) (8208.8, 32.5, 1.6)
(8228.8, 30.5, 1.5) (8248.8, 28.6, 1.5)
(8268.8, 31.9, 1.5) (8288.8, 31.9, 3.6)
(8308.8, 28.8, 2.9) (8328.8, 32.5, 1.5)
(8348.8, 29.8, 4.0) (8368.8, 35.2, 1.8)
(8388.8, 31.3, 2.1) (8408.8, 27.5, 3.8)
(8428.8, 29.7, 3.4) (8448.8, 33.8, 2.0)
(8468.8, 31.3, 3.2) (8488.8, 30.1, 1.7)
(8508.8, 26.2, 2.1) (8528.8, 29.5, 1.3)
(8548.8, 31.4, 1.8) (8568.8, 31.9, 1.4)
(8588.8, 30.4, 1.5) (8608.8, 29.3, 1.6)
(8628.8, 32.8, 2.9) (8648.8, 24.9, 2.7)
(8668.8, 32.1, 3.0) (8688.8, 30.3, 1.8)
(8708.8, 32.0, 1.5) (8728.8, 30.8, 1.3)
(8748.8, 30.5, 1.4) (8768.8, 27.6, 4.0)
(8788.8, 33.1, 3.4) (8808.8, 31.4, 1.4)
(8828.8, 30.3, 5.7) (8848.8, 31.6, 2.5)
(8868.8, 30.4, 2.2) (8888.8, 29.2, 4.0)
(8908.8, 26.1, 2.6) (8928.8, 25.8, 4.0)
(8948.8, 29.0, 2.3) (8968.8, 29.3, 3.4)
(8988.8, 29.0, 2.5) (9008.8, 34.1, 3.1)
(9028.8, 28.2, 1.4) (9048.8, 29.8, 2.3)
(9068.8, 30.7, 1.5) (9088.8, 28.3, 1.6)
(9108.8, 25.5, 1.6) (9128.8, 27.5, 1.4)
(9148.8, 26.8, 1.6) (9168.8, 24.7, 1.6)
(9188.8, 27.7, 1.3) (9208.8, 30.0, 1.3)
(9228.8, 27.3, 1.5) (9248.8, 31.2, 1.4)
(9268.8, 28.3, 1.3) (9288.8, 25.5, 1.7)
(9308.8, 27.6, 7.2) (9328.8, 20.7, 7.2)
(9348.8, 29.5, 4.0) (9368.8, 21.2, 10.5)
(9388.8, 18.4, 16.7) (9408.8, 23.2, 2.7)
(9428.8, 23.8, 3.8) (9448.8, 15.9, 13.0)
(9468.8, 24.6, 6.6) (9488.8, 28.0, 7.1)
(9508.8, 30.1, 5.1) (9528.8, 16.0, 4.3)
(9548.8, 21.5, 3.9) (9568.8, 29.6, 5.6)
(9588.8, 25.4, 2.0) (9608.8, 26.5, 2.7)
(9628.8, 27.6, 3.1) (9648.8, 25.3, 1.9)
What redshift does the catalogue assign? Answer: 0.072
